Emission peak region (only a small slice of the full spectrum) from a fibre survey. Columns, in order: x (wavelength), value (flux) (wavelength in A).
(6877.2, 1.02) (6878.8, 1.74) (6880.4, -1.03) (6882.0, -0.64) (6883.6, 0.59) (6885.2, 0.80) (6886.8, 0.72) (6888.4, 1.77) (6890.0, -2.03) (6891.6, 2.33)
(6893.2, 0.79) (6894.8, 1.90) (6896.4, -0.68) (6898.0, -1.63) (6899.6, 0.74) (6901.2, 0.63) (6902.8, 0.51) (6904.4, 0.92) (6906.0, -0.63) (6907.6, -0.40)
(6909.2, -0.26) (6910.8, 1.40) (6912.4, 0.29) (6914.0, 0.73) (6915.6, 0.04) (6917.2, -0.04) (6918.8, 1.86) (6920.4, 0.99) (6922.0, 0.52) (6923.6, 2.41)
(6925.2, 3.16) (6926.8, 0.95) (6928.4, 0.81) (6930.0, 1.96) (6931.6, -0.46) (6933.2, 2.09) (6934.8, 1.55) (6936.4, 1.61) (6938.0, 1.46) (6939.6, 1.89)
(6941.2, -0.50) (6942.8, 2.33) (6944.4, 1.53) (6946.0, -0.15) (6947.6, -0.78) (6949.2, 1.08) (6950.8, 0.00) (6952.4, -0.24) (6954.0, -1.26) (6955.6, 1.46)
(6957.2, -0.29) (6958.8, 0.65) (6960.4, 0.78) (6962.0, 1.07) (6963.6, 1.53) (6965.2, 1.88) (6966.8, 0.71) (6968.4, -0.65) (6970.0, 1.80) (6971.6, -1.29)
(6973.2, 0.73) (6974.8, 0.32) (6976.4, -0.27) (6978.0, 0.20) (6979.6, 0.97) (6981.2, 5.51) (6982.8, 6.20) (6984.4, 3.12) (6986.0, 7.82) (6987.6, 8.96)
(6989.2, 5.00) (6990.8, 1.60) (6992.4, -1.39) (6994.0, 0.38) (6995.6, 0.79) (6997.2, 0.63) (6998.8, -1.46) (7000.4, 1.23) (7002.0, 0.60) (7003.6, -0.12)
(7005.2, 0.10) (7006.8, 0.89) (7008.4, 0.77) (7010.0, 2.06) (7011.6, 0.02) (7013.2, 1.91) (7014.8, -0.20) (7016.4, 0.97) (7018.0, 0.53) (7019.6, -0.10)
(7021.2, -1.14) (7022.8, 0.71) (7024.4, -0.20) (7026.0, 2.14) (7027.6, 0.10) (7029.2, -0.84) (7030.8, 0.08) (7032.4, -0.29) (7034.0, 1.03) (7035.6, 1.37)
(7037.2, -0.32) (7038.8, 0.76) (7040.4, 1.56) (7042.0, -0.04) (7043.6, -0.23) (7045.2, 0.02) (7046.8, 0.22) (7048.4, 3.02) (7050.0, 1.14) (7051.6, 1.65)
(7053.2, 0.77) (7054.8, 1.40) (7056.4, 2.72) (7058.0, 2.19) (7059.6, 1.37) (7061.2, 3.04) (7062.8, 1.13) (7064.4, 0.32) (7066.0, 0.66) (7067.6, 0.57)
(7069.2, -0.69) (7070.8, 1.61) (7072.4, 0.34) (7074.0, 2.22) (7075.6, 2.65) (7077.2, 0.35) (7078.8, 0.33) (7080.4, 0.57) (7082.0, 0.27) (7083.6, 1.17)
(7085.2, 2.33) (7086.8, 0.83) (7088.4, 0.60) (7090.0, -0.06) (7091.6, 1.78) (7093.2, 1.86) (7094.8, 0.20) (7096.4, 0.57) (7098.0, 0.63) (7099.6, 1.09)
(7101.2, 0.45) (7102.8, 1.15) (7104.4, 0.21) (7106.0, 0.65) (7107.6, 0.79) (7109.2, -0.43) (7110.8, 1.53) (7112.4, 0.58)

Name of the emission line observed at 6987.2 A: [O II]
